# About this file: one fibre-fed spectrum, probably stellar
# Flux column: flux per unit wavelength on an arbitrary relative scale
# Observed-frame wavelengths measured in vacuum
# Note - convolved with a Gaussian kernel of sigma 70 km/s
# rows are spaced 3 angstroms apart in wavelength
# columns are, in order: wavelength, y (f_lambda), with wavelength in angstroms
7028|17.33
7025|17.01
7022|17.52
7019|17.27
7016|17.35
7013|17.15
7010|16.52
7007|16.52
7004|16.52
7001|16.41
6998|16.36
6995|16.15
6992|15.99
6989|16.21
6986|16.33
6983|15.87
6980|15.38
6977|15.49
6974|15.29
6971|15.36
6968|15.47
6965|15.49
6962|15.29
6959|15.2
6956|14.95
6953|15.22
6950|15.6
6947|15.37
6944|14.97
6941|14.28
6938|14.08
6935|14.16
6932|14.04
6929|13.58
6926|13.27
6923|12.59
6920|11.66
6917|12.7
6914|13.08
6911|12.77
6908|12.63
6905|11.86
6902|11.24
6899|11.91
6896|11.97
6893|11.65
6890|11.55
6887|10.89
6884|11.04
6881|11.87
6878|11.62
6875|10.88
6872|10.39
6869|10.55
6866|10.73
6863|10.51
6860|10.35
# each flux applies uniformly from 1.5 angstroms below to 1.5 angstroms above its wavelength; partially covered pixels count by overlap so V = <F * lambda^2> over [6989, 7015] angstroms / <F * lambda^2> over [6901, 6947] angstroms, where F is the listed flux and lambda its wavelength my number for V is 1.3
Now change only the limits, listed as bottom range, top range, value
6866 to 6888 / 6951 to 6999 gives 1.46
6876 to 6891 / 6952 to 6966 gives 1.37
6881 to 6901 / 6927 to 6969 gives 1.31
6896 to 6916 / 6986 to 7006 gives 1.37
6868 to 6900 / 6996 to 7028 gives 1.55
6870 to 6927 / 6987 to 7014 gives 1.43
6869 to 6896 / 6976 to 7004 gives 1.47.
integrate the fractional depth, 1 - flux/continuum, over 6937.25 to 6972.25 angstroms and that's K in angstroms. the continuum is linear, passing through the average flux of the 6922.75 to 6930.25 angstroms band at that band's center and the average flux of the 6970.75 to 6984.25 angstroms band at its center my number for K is -1.6 angstroms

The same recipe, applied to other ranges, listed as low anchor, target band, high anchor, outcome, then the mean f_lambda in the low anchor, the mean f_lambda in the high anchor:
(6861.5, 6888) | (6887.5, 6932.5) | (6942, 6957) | 2.0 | 10.9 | 15.2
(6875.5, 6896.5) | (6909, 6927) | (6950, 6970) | 0.6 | 11.5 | 15.3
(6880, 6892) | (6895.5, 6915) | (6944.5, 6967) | 0.4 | 11.3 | 15.3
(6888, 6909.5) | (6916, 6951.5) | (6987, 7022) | -1.2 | 11.8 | 16.6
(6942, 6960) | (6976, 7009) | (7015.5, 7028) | 0.6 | 15.2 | 17.3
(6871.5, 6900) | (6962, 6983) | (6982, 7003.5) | -0.2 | 11.4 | 16.2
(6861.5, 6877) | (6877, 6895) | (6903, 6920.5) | -0.1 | 10.6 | 12.5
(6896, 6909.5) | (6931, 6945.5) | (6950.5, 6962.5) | -0.2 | 11.9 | 15.2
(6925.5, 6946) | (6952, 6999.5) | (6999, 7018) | -0.2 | 14.1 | 16.7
